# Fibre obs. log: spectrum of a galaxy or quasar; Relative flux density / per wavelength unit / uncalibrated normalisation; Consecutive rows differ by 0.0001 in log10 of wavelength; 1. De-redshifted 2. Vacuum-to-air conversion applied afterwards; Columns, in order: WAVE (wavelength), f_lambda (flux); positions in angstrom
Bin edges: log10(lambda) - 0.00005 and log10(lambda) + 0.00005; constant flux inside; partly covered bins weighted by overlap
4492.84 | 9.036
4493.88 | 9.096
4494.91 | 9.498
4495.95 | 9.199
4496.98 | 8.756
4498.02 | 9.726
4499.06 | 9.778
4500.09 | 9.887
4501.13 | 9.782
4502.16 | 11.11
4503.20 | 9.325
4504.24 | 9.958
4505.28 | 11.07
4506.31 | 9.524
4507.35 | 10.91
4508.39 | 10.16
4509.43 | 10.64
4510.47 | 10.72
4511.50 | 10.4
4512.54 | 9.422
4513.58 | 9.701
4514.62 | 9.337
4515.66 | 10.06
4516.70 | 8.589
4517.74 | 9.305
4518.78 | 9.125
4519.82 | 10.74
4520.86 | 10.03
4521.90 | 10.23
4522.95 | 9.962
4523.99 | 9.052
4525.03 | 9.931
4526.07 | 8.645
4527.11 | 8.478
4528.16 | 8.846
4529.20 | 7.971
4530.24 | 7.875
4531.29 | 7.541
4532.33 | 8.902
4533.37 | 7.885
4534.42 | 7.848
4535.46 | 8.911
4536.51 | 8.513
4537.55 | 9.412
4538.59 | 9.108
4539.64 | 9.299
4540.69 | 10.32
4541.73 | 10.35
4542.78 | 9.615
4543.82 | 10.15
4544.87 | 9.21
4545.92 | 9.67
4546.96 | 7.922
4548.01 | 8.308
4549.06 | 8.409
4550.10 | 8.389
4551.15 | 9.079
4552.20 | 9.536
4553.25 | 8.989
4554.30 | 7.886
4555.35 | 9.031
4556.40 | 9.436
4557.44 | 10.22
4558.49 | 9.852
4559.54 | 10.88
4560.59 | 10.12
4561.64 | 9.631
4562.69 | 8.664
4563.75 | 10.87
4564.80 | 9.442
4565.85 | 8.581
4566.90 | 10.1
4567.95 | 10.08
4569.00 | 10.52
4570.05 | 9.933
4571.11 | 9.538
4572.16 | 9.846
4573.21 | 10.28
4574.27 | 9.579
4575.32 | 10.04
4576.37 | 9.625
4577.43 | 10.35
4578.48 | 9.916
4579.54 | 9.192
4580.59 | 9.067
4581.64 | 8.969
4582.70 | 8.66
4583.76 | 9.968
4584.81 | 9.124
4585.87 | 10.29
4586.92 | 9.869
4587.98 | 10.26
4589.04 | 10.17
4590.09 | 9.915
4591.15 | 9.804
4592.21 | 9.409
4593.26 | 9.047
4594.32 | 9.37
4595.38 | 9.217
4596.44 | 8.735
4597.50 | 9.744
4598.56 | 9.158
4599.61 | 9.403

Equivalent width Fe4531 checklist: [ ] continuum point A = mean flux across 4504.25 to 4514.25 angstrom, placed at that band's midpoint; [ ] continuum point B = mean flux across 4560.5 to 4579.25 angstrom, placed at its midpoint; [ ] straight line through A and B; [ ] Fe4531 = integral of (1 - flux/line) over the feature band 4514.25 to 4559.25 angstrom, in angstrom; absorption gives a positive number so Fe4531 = 4.2 angstrom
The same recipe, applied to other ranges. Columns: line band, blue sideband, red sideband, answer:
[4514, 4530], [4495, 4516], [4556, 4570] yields 1.0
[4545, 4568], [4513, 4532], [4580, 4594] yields 0.2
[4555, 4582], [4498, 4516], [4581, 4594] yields -0.1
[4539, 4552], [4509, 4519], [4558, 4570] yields 0.8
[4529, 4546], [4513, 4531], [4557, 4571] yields 0.9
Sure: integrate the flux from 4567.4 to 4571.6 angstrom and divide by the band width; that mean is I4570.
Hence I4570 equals 10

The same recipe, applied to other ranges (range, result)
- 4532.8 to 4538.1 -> 8.53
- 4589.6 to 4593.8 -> 9.54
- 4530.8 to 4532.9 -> 8.25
